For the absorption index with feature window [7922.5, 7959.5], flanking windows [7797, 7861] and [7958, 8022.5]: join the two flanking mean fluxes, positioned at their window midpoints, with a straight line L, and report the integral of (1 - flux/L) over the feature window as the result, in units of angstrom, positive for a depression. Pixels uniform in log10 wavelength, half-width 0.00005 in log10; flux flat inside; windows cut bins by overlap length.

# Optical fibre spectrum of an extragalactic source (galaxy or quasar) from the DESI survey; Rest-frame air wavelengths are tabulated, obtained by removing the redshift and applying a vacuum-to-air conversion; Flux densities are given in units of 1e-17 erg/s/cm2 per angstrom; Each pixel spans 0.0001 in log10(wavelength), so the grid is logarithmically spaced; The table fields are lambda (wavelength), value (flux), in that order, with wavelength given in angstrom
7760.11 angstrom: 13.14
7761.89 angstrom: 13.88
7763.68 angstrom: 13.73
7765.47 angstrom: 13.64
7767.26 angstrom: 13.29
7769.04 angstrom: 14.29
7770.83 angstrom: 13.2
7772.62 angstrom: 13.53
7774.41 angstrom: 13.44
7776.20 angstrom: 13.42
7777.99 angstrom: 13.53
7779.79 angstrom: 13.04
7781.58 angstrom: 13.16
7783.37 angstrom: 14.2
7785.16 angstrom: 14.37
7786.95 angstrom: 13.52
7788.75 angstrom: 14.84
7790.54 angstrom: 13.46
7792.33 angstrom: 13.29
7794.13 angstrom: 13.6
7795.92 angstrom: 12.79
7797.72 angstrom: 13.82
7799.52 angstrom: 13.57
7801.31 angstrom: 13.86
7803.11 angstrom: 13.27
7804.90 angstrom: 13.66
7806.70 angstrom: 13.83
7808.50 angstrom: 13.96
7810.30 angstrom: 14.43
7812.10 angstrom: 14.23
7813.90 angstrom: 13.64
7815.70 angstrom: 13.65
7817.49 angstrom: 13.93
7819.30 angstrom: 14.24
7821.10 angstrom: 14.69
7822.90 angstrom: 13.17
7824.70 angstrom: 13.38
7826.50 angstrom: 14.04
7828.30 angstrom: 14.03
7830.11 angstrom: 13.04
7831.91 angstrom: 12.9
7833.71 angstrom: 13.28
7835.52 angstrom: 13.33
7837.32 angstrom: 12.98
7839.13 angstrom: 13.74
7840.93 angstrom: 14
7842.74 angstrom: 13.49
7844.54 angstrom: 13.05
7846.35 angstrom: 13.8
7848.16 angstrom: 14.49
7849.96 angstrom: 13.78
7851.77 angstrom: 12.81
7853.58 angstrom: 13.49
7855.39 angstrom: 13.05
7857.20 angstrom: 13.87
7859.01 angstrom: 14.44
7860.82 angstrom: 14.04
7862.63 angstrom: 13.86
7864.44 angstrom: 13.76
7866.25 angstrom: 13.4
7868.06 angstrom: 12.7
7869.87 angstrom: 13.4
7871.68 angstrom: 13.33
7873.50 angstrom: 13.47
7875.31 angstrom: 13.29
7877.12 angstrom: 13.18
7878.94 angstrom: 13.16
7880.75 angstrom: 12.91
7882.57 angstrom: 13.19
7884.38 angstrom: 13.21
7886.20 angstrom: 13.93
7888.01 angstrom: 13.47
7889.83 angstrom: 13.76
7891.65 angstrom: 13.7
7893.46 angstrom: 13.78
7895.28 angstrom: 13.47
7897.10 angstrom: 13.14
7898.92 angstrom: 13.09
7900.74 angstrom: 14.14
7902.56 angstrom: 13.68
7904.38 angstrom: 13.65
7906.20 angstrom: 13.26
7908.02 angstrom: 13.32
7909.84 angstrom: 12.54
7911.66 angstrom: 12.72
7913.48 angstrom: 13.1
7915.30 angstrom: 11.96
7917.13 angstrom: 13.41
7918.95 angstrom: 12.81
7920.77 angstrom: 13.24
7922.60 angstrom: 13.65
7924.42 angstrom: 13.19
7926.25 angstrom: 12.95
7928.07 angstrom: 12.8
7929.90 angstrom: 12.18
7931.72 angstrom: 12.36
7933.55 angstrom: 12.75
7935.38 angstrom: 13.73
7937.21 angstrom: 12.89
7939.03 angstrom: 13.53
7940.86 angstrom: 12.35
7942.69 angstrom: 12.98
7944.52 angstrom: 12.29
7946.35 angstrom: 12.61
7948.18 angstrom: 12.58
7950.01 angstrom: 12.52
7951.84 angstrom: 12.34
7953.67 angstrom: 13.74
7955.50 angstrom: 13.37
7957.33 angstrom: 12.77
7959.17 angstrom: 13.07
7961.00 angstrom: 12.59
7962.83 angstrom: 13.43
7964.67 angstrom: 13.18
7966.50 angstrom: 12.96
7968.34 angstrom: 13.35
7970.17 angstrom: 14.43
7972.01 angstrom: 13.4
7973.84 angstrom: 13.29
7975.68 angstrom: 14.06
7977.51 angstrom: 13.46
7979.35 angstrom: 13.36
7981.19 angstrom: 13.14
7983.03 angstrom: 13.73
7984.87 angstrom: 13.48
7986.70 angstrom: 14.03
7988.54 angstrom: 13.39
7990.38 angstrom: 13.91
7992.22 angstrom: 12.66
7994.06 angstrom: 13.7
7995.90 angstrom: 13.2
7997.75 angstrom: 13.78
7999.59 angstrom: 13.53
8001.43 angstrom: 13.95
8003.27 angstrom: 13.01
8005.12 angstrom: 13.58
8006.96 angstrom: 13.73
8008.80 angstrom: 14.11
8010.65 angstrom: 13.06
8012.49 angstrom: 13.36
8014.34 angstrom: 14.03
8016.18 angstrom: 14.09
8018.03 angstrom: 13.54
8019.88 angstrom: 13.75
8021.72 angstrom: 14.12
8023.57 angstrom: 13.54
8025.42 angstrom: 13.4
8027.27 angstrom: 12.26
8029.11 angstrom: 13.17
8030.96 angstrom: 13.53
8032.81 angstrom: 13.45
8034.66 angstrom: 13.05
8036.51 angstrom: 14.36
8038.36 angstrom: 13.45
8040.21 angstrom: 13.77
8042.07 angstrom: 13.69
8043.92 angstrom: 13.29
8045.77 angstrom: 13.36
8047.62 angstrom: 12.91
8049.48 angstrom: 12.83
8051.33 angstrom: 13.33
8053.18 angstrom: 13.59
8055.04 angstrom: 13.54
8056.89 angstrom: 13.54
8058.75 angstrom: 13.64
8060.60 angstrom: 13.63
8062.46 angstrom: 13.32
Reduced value 1.9 angstrom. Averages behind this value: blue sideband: 13.7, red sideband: 13.5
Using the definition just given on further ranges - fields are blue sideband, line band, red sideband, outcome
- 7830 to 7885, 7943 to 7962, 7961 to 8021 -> 1.01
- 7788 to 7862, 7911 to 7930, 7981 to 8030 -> 0.92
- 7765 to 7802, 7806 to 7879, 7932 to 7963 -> -1.47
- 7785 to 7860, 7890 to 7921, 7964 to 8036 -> 0.81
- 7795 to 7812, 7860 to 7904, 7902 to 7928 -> -0.62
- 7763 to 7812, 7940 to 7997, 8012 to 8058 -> 1.35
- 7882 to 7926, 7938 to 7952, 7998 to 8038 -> 0.76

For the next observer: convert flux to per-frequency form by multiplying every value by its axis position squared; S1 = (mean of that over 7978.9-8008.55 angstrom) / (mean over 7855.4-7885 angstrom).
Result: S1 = 1.04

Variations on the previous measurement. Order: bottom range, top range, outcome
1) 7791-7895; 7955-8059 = 1.03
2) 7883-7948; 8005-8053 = 1.06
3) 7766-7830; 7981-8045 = 1.04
